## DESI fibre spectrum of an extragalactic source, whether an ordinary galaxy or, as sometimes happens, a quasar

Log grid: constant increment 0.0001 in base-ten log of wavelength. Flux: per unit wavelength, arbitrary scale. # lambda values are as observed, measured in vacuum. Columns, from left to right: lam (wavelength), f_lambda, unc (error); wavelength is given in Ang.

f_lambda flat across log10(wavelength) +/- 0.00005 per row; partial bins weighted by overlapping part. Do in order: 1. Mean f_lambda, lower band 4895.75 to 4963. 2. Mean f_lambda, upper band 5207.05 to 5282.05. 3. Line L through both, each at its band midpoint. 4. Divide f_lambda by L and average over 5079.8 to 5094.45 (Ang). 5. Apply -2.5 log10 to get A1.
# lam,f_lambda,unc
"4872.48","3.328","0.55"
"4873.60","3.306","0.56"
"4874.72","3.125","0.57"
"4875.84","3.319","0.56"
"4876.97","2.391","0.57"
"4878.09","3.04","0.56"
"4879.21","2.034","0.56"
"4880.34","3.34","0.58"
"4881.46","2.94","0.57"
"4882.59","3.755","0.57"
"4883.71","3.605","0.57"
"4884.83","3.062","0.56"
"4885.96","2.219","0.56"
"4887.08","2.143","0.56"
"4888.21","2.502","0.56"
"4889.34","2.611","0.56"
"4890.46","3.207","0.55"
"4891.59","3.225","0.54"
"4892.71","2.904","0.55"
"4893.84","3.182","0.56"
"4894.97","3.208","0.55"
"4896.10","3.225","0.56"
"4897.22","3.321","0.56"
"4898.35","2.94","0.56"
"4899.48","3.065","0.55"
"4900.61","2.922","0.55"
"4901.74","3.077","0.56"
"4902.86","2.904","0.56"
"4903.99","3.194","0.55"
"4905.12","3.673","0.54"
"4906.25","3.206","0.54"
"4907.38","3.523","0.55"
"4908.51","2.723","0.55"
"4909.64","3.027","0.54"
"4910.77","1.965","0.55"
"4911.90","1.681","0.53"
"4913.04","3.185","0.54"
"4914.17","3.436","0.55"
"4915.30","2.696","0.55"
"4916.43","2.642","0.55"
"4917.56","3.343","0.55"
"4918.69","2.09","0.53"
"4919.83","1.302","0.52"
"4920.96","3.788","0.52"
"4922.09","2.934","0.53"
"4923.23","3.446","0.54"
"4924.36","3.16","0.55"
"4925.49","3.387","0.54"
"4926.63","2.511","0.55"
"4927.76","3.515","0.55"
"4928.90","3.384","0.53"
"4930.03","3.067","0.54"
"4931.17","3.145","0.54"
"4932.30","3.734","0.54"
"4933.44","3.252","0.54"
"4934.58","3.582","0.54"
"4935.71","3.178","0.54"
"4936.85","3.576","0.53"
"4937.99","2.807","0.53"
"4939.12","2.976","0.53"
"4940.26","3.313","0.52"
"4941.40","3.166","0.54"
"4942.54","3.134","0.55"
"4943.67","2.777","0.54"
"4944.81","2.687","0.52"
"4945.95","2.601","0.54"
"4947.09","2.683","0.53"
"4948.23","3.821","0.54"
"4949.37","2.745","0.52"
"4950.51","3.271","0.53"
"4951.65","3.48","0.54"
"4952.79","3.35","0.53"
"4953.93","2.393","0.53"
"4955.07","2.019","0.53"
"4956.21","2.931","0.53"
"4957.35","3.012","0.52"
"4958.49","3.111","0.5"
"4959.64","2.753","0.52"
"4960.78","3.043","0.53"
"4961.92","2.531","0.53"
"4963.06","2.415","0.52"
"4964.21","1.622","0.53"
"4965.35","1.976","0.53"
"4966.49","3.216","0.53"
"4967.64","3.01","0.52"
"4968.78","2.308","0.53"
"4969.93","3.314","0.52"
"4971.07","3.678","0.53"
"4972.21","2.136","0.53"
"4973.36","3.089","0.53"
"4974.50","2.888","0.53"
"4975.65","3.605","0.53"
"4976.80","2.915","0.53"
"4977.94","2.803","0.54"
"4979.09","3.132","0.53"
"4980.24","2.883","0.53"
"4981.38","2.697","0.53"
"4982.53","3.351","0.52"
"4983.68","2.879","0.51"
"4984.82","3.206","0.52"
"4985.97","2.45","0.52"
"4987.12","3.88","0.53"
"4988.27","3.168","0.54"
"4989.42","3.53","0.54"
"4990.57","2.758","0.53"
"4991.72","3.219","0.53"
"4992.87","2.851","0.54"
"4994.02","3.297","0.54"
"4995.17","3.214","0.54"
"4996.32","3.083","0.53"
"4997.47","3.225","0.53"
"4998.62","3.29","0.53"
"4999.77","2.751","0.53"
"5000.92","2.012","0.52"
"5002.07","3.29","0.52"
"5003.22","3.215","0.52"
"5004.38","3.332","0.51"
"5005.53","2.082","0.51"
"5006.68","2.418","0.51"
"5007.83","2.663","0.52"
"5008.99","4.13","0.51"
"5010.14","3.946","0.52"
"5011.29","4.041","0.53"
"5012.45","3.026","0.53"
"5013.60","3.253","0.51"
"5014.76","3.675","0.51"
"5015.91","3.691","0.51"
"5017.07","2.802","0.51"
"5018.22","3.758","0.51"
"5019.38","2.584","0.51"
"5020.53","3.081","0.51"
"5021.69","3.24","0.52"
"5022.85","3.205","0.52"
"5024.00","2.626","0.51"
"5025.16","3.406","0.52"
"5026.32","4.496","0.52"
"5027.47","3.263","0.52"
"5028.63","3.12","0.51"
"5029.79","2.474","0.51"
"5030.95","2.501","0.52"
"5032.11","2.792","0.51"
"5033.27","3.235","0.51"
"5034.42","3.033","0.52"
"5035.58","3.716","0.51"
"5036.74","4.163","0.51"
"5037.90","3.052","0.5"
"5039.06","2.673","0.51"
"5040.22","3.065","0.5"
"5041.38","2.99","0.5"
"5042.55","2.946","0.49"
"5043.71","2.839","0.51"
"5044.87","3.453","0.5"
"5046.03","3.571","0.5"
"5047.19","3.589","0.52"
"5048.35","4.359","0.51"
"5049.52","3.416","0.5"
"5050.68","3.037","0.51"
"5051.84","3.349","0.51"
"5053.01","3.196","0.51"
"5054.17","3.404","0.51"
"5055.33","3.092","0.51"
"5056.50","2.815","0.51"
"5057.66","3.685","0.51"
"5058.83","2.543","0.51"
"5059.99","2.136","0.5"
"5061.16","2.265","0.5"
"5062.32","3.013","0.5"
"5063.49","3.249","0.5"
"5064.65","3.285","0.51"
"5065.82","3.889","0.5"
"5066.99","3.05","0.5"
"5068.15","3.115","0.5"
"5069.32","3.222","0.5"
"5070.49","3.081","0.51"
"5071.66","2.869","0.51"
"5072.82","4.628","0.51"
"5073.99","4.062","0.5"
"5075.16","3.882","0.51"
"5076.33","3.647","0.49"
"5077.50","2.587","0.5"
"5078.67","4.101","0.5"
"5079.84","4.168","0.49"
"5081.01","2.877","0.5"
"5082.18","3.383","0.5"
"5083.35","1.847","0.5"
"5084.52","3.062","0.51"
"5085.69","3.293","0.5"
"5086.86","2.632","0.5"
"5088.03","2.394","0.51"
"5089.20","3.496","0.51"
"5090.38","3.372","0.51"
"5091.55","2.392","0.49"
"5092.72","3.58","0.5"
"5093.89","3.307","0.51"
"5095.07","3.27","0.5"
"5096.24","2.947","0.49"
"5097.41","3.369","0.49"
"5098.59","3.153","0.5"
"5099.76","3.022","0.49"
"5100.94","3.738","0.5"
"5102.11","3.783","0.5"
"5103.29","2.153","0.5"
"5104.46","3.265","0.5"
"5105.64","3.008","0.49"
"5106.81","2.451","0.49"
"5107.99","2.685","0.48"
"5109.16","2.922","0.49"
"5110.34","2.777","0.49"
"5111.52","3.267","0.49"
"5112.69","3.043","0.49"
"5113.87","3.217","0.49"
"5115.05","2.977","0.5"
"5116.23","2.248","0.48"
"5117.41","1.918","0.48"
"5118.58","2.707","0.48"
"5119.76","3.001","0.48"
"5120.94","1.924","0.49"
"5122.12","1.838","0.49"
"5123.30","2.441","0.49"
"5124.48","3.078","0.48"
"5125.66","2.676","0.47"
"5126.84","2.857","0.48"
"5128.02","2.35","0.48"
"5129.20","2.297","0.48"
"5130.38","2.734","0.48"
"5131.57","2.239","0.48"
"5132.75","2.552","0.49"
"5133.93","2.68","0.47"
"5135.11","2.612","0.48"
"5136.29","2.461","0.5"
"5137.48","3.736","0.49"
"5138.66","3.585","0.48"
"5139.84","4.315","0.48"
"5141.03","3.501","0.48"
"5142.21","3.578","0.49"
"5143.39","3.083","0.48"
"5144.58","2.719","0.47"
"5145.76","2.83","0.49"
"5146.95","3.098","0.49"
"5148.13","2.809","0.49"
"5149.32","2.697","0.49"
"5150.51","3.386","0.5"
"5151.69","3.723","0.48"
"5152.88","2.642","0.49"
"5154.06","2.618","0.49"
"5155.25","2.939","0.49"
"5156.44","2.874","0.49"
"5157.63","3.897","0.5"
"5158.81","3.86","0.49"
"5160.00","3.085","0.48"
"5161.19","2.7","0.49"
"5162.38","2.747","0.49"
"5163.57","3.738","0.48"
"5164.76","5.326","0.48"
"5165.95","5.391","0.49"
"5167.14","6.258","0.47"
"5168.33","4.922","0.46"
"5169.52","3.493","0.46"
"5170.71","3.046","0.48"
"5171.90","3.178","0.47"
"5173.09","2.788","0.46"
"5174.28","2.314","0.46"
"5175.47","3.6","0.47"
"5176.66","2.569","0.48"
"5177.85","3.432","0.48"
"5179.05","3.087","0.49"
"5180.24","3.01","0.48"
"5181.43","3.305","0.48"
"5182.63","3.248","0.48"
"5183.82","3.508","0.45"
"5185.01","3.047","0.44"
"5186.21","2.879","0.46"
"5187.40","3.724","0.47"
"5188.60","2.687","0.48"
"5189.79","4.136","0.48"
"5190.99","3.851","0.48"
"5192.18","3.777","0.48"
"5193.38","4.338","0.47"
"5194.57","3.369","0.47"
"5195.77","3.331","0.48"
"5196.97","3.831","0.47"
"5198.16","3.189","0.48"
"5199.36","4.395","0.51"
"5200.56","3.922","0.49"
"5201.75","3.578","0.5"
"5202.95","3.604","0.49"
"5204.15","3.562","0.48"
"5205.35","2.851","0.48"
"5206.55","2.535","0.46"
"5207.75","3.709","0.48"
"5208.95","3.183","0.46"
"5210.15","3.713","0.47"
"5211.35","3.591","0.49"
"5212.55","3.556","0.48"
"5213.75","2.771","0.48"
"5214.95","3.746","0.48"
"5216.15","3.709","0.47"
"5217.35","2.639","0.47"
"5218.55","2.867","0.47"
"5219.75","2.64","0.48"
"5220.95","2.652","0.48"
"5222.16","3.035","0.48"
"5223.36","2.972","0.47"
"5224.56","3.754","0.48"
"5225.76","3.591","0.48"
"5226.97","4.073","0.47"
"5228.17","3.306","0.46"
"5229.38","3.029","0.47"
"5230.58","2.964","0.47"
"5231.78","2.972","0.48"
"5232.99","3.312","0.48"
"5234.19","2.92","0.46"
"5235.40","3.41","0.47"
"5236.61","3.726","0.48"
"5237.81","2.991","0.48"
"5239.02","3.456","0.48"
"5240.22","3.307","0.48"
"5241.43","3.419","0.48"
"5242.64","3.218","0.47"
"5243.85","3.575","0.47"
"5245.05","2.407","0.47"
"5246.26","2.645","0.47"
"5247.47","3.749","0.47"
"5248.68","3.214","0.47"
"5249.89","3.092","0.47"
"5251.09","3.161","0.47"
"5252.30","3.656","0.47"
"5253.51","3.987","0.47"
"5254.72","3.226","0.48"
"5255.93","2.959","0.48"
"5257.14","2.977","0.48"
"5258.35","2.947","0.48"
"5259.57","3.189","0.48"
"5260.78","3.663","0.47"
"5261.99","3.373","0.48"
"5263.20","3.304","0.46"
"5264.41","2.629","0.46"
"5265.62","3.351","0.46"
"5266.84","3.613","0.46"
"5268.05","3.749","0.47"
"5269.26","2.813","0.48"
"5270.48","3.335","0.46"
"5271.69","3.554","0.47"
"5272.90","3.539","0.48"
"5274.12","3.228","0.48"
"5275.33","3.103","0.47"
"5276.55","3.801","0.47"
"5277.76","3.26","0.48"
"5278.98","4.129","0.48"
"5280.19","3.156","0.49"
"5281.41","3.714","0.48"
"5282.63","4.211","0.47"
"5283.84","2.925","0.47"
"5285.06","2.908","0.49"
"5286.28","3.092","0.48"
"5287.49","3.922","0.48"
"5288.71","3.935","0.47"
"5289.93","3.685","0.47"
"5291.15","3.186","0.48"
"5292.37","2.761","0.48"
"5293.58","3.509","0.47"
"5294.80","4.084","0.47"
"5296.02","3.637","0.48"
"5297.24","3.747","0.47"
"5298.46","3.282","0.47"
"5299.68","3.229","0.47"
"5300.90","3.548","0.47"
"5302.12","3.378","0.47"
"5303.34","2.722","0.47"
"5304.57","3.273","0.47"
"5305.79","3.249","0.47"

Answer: 0.045 mag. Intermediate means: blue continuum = 3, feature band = 3.02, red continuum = 3.3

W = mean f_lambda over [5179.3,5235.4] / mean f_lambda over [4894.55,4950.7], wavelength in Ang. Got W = 1.10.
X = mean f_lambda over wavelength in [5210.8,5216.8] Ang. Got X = 3.47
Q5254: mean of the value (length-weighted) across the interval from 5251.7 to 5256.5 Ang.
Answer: 3.46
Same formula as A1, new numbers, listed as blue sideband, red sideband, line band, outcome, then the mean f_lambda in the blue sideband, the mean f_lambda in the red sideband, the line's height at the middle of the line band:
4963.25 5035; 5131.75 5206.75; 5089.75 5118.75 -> 0.10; 3.06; 3.39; 3.26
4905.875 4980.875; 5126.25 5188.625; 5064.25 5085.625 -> -0.08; 2.94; 3.25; 3.13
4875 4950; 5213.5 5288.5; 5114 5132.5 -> 0.26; 3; 3.29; 3.18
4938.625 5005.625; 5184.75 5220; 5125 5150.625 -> 0.13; 2.95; 3.44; 3.3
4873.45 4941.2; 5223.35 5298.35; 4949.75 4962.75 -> 0.06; 3.02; 3.36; 3.06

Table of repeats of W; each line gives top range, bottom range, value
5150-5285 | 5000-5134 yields 1.10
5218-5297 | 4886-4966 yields 1.13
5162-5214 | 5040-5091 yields 1.10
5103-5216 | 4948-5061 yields 1.04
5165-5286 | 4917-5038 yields 1.11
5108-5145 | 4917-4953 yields 0.91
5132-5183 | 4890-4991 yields 1.12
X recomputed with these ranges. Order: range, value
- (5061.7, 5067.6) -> 3.29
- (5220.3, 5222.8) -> 2.84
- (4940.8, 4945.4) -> 2.94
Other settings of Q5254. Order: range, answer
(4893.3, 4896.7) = 3.21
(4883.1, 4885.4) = 3.35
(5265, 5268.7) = 3.56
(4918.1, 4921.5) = 2.39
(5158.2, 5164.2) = 3.24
